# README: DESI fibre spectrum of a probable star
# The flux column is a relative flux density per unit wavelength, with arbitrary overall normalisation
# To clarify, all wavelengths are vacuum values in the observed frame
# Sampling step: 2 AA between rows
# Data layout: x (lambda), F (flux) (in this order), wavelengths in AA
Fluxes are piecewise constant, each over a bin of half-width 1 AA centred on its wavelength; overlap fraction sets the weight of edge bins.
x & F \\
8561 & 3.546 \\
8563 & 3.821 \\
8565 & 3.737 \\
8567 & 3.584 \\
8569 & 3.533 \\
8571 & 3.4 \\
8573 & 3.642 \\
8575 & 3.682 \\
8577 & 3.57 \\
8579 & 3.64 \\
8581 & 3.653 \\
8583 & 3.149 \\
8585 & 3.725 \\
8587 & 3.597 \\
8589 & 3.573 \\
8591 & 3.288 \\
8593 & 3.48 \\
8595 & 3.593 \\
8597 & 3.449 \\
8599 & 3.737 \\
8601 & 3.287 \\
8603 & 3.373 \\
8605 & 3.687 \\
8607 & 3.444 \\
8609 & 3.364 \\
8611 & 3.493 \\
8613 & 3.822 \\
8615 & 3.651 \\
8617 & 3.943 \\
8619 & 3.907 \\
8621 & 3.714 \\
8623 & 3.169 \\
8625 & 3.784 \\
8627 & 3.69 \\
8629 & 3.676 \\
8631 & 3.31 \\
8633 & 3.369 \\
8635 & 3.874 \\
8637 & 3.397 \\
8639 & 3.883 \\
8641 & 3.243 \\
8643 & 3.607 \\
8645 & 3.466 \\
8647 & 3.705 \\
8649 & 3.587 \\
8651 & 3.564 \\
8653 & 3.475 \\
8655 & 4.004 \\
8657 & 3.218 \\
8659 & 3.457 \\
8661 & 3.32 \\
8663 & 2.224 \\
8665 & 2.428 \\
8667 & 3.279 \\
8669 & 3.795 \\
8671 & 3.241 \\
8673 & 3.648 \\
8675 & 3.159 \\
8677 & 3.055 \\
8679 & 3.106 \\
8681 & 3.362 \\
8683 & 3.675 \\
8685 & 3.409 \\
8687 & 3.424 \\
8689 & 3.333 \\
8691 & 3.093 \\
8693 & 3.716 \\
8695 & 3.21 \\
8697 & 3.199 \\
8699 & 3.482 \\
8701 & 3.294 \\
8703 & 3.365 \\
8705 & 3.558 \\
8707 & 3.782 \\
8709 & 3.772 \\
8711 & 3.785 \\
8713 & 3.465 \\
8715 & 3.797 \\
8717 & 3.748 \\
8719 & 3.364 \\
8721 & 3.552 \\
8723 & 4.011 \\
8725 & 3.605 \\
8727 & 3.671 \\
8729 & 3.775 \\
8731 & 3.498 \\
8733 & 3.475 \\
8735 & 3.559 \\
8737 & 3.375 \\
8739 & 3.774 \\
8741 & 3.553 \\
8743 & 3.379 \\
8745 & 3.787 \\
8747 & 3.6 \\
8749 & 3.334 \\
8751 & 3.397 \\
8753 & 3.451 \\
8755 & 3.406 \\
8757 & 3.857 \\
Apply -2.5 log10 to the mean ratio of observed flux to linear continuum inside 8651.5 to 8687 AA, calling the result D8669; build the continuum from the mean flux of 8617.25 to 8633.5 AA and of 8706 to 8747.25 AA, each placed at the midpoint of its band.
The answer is 0.10 mag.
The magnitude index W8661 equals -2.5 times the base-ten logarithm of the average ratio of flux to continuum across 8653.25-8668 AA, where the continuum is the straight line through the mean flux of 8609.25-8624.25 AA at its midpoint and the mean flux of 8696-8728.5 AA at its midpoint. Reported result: 0.15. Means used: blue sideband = 3.66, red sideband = 3.59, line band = 3.15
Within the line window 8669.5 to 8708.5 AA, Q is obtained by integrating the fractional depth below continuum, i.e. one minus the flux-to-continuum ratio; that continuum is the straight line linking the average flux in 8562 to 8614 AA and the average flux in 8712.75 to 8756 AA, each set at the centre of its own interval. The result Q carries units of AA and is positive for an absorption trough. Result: 2.0 AA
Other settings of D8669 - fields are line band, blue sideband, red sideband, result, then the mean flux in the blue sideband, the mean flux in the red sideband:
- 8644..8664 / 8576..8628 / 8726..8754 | 0.05 mag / 3.57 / 3.54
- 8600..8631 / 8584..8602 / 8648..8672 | -0.04 mag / 3.53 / 3.3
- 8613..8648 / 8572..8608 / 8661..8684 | -0.08 mag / 3.53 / 3.19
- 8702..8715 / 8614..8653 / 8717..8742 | -0.01 mag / 3.6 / 3.61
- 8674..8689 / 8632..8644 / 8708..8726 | 0.10 mag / 3.56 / 3.68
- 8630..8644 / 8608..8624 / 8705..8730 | 0.04 mag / 3.63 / 3.69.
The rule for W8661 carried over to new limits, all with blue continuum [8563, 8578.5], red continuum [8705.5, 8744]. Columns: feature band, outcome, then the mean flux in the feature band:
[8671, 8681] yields 0.12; 3.25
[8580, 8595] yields 0.03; 3.5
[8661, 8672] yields 0.20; 3.02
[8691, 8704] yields 0.08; 3.36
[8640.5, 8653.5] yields 0.03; 3.53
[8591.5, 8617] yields 0.02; 3.54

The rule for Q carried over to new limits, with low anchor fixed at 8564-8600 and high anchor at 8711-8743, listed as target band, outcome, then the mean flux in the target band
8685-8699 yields 0.99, 3.35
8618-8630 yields -0.28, 3.66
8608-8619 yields -0.33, 3.68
